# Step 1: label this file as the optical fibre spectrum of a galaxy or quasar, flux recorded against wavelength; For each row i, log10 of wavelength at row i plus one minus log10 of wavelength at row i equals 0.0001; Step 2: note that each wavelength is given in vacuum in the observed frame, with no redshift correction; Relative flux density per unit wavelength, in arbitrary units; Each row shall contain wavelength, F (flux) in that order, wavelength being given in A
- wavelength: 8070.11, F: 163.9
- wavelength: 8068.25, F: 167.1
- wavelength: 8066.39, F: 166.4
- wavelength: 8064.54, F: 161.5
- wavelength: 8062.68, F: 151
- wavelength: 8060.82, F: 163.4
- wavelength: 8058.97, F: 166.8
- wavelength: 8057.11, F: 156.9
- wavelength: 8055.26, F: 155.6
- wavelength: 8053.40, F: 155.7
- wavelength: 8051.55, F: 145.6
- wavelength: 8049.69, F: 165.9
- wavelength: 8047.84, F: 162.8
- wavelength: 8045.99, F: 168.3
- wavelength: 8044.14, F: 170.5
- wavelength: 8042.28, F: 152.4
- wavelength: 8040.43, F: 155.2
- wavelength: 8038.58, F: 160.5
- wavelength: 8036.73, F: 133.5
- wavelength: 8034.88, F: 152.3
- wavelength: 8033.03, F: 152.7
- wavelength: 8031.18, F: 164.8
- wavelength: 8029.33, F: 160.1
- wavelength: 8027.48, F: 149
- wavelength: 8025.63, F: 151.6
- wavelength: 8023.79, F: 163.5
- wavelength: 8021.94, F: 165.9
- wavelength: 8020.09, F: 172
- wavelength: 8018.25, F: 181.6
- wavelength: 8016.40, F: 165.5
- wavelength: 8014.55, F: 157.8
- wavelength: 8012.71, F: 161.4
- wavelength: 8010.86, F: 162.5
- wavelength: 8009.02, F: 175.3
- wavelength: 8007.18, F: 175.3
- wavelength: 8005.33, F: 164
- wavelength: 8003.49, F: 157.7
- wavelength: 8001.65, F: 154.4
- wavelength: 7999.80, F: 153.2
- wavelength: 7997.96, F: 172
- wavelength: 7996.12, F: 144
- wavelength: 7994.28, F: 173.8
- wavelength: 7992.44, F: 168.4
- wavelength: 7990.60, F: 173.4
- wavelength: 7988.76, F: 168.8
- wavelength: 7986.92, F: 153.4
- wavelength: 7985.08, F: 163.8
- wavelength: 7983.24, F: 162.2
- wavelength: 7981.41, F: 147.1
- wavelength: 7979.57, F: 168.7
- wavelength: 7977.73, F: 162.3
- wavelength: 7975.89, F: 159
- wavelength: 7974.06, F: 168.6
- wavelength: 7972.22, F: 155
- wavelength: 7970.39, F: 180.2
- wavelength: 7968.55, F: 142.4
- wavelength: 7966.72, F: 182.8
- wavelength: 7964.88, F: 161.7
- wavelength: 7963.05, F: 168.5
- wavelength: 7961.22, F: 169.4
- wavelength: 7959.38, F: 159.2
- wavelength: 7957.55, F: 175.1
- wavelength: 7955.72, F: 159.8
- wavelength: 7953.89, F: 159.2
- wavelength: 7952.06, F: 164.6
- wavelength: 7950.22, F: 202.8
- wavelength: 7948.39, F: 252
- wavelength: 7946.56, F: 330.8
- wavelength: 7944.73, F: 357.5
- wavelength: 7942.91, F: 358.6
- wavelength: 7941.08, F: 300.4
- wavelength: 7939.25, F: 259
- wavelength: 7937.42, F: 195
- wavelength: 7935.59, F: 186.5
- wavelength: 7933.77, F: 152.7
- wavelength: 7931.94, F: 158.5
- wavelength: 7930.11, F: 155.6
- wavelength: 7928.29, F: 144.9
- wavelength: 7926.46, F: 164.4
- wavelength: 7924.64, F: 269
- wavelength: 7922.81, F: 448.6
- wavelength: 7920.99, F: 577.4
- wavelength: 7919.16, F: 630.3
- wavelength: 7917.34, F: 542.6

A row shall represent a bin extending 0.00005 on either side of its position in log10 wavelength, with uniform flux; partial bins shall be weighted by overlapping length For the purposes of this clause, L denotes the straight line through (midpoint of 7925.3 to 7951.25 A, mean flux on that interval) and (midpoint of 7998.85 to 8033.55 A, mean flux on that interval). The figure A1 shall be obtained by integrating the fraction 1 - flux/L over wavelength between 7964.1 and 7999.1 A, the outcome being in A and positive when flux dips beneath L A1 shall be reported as 5.2 A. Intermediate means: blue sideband 230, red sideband 163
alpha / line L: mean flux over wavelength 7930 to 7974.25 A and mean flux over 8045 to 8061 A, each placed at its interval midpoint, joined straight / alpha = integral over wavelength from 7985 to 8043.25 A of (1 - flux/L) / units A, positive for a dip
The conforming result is 5.11 A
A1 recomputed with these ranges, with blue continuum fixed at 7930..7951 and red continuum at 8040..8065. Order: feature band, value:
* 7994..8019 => 4.0 A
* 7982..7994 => 2.5 A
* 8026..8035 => 1.0 A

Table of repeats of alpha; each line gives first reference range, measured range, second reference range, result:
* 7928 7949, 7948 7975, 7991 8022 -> 5.4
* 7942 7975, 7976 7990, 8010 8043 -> 1.9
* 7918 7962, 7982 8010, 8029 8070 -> 5.8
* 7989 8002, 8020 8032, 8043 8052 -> 0.2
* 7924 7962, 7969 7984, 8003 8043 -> 2.3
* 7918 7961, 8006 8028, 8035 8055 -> 2.2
